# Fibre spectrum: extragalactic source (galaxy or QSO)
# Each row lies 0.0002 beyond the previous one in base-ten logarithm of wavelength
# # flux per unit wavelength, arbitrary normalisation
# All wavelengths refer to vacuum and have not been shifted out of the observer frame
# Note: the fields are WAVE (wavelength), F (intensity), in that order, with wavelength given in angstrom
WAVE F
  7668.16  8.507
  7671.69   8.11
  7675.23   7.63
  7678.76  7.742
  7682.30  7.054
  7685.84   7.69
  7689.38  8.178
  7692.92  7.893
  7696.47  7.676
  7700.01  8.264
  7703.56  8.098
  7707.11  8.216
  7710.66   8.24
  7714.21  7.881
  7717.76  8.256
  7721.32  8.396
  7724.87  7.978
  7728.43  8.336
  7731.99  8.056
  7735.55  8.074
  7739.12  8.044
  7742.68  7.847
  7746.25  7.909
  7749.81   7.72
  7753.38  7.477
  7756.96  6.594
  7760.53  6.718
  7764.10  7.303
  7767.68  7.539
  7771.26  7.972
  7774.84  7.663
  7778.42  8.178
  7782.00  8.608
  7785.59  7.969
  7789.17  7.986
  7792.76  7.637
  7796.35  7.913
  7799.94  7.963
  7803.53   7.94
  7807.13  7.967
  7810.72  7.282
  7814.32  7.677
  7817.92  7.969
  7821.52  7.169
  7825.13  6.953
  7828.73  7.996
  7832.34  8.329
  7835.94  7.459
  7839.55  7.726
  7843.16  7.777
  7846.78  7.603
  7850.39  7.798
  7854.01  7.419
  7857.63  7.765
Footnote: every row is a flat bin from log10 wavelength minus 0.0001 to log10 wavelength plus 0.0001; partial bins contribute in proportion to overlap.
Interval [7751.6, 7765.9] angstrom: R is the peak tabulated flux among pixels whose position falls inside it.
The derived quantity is 7.477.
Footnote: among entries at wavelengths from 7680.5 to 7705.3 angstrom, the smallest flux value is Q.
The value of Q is 7.054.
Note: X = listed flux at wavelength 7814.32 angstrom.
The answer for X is 7.677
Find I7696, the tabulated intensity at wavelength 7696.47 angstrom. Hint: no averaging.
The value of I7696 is 7.676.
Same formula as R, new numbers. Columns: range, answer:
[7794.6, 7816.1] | 7.967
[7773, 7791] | 8.608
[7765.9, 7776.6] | 7.972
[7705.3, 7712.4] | 8.24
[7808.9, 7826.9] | 7.969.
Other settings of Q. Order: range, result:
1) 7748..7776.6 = 6.594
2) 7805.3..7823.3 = 7.169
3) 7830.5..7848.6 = 7.459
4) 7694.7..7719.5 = 7.676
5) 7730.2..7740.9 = 8.044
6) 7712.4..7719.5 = 7.881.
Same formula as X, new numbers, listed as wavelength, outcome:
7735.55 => 8.074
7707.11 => 8.216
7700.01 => 8.264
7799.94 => 7.963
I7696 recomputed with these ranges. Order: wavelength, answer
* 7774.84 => 7.663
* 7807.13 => 7.967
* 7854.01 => 7.419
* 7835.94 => 7.459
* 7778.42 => 8.178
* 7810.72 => 7.282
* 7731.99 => 8.056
